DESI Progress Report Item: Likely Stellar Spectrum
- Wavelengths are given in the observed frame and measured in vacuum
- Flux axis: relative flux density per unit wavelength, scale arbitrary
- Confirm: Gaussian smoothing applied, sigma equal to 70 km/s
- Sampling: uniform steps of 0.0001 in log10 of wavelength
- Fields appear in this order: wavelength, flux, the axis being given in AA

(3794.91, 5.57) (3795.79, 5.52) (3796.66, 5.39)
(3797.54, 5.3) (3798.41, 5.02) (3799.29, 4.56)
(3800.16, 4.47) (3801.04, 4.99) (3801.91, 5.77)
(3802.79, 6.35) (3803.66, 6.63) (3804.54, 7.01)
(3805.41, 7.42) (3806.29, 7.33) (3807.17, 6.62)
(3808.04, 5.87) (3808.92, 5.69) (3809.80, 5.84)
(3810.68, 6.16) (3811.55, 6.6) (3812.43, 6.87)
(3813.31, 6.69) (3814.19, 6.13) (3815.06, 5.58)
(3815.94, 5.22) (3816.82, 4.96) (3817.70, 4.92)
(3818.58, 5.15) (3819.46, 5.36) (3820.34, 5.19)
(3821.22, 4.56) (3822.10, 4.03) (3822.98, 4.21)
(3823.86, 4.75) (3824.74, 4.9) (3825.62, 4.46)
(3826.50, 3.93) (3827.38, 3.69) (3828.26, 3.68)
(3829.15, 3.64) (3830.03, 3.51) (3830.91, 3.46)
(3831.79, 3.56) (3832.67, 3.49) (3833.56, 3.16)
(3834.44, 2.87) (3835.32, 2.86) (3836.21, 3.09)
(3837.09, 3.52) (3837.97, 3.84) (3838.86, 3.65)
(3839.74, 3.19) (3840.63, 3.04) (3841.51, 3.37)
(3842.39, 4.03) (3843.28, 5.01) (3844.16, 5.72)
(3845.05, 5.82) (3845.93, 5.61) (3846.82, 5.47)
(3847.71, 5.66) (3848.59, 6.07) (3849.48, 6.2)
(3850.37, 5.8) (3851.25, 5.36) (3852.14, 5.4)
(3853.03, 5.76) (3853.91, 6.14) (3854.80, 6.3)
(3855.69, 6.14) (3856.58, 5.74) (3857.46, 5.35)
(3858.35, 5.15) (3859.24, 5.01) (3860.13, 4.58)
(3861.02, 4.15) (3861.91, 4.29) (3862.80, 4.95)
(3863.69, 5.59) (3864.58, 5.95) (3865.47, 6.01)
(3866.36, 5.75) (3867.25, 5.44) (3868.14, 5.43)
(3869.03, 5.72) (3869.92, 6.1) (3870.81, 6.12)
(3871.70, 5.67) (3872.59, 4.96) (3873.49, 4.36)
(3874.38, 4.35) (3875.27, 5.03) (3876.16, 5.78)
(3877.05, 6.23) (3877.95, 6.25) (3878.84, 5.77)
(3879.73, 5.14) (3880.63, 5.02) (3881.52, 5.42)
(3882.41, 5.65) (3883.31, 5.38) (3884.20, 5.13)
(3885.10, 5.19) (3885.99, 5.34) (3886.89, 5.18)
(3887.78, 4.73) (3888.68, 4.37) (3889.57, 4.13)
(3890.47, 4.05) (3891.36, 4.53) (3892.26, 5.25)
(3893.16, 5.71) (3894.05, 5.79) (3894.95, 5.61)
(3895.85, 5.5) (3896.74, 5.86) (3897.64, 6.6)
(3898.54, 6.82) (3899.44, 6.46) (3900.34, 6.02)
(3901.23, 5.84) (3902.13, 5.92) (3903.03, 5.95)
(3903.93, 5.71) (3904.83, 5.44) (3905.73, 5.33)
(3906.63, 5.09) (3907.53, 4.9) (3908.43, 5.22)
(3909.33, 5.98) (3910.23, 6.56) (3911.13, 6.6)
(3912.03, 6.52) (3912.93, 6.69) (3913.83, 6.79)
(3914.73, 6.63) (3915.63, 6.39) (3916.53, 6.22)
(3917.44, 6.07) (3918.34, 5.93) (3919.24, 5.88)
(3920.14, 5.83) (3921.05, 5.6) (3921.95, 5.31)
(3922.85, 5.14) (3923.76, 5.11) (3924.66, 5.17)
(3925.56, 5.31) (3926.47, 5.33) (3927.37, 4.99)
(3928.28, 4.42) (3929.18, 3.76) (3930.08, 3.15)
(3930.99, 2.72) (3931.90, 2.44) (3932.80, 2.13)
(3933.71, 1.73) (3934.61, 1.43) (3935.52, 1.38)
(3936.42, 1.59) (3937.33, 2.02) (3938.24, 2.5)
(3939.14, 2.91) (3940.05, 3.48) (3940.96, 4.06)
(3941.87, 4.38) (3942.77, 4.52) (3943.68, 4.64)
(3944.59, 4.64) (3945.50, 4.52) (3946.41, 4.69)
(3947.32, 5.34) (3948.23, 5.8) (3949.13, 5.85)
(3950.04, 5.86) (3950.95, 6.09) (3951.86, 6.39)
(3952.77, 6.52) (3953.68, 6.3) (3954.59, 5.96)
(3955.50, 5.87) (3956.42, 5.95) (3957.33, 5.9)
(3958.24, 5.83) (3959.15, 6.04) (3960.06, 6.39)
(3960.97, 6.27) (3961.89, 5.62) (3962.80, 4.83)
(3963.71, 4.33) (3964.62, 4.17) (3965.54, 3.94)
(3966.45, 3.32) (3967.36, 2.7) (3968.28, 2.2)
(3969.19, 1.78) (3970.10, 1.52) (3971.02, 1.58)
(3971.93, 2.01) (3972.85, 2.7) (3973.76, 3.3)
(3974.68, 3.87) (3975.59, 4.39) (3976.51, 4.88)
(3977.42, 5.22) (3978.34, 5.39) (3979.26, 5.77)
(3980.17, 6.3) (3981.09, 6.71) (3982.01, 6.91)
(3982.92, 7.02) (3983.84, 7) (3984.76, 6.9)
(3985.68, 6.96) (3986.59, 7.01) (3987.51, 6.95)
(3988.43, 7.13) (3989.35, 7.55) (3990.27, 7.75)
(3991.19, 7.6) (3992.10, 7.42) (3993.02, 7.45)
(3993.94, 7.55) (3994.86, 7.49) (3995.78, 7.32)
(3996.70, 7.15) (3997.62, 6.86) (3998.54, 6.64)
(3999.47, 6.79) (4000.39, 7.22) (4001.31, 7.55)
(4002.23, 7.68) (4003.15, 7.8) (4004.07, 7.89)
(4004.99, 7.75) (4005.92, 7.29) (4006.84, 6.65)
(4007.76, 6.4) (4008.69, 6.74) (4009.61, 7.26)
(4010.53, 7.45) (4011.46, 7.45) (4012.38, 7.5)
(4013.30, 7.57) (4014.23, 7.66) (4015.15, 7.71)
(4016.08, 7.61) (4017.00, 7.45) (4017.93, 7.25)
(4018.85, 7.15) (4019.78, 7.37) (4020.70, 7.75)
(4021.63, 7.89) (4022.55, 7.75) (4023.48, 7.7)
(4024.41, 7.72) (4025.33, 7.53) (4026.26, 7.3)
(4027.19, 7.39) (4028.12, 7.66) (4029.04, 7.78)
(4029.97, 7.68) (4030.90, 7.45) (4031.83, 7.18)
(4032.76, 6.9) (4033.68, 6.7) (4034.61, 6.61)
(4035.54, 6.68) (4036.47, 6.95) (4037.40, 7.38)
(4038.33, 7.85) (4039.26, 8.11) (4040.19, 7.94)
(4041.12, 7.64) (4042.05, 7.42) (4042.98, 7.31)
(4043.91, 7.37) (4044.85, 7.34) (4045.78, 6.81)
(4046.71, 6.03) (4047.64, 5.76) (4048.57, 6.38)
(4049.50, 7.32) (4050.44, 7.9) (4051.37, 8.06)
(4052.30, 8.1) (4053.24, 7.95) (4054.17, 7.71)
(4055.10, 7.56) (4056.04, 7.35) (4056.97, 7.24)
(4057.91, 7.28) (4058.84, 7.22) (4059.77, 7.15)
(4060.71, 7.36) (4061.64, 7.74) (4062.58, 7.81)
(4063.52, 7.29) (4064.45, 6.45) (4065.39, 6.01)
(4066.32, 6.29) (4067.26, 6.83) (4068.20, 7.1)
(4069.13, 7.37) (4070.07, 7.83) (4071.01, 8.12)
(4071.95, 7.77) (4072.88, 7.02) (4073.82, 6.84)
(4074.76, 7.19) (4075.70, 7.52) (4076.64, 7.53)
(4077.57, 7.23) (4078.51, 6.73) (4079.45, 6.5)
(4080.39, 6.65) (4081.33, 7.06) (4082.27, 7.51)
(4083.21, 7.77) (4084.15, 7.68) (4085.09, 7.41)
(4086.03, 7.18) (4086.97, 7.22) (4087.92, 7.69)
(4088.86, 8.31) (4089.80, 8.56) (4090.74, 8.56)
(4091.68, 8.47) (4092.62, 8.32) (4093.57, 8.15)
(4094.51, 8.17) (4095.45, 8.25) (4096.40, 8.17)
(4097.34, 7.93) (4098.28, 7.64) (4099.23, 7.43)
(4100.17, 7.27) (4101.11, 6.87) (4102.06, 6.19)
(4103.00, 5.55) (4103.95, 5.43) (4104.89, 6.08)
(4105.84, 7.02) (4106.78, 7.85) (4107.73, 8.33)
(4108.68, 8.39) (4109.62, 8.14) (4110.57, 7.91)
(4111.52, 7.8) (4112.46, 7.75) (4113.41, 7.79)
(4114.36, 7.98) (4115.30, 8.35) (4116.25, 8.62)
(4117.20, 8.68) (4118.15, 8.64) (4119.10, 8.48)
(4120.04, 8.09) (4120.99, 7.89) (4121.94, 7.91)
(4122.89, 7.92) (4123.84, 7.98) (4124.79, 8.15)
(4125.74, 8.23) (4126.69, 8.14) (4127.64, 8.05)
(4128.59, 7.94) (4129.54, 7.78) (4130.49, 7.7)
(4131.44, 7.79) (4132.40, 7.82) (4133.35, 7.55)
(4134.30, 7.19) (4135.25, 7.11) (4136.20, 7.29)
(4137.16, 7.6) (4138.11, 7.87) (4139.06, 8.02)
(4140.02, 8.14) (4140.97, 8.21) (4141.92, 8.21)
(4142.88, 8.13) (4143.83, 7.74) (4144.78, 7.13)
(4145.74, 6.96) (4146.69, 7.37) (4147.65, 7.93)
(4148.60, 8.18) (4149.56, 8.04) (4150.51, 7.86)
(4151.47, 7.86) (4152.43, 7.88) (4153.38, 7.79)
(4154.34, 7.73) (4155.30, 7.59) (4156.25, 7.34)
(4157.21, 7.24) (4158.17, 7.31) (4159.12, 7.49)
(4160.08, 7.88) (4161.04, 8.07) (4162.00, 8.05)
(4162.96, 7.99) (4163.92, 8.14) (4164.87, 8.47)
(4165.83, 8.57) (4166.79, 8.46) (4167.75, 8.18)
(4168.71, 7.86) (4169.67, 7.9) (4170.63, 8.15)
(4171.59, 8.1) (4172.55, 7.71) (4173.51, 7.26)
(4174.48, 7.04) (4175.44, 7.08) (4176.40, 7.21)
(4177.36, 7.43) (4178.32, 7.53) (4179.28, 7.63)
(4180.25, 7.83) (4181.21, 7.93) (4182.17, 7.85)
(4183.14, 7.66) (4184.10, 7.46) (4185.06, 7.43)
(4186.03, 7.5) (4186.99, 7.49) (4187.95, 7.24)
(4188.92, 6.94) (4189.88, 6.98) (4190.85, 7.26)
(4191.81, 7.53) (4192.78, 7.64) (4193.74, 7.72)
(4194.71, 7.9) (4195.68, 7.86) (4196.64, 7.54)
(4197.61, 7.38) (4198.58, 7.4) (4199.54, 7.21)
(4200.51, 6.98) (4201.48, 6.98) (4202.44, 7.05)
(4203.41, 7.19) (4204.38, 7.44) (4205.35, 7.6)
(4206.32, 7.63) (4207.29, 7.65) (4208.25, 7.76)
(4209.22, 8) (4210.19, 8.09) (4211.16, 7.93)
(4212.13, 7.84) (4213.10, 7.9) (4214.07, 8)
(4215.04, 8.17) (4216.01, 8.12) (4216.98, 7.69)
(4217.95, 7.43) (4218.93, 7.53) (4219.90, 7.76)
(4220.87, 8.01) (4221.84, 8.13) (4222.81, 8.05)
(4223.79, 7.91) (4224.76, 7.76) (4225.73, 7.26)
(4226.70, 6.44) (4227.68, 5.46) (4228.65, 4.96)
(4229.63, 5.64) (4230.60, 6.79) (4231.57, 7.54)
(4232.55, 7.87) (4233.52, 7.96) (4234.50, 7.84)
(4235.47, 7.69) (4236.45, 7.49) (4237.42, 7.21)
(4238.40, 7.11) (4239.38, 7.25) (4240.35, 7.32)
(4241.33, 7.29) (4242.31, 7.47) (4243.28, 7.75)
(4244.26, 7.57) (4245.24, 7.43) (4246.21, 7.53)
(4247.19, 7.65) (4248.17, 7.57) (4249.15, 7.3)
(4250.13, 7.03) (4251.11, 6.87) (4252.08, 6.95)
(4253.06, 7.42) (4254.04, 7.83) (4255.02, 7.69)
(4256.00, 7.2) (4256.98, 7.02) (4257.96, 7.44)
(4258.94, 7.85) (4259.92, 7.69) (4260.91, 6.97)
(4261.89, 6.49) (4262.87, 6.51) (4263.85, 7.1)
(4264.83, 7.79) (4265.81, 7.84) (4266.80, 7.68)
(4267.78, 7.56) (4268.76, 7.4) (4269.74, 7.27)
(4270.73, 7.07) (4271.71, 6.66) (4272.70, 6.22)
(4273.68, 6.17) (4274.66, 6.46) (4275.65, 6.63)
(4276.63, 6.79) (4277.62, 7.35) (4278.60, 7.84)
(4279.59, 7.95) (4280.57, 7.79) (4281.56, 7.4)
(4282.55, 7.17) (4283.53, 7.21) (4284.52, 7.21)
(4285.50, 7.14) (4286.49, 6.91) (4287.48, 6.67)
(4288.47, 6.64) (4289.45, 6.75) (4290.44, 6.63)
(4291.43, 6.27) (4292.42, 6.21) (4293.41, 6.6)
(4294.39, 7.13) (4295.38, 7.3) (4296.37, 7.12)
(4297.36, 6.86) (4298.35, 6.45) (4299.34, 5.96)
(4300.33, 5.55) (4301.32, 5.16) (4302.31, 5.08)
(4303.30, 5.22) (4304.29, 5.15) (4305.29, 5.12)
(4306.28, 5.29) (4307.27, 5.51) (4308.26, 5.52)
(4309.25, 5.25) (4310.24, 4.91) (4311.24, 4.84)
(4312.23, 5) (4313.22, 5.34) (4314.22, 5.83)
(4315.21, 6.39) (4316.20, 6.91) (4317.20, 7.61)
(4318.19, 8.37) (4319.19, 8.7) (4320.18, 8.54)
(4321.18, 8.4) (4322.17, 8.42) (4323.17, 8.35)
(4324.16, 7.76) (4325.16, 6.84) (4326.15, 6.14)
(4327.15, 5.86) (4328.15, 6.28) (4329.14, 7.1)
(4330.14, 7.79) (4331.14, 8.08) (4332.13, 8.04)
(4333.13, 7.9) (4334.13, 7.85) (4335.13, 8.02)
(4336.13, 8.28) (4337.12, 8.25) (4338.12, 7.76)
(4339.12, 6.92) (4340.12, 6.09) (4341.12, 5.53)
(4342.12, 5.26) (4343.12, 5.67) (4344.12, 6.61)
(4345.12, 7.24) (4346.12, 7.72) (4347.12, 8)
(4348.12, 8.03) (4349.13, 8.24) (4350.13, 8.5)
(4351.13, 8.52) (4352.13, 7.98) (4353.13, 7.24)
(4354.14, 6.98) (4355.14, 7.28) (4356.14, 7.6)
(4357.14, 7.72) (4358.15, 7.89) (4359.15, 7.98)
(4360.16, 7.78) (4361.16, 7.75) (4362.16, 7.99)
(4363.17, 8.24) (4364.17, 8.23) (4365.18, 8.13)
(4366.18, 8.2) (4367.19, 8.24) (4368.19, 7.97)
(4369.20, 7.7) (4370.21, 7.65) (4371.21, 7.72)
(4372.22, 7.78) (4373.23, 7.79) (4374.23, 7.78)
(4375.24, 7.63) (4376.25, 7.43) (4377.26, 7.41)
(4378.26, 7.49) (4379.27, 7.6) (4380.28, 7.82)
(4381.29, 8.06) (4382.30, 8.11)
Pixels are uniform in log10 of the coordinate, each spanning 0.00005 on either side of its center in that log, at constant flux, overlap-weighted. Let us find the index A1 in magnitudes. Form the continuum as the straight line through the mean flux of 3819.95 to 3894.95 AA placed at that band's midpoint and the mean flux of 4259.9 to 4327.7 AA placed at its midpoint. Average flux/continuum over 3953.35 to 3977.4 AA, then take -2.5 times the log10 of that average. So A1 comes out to 0.23 mag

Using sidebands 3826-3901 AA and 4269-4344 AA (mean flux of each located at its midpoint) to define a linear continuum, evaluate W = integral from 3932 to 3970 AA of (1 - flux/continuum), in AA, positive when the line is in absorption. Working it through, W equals 7.2 AA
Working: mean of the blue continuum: 5.01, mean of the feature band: 4.34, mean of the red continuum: 6.74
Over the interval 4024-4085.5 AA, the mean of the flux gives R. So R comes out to 7.28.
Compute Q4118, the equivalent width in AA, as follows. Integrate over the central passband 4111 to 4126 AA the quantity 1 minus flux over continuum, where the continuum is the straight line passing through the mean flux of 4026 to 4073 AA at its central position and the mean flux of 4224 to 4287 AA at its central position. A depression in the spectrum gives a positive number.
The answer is -1.82 AA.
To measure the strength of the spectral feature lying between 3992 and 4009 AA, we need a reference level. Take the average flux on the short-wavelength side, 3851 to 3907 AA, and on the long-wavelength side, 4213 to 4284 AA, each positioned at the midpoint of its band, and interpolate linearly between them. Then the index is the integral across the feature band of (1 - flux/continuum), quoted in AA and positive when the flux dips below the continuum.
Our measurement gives -3.33 AA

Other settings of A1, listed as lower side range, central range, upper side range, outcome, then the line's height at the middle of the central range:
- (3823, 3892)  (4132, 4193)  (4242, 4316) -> -0.23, 6.22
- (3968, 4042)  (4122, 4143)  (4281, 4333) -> -0.18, 6.67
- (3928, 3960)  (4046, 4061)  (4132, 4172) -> -0.18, 6.17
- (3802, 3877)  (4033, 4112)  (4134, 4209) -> -0.07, 6.89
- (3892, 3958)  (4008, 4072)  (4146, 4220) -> -0.18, 6.24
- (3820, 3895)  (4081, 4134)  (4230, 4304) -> -0.24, 6.22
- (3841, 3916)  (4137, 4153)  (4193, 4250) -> -0.12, 7.03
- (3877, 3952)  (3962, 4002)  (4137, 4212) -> 0.03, 5.71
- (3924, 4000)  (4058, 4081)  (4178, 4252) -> -0.18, 6.04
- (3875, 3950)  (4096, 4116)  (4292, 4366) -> -0.25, 5.93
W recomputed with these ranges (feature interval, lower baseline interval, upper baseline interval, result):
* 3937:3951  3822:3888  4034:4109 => 3.5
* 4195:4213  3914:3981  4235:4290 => -2.2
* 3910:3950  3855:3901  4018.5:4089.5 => 9.1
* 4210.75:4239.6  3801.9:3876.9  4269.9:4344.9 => -4.4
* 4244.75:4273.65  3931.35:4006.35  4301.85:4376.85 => -2.1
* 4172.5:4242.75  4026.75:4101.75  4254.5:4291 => -2.2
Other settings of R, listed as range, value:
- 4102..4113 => 7.25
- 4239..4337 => 6.96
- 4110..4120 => 8.2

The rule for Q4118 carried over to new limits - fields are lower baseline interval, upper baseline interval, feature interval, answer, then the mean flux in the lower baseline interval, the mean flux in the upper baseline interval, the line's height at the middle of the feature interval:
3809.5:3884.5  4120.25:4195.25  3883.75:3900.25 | 0.1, 5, 7.73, 5.4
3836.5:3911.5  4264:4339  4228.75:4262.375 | -3.3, 5.33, 6.86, 6.66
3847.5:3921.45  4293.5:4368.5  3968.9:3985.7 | 3.4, 5.6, 7.05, 5.9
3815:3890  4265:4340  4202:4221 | -3.8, 4.89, 6.85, 6.45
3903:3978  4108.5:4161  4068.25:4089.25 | -1.3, 4.66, 7.86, 6.94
